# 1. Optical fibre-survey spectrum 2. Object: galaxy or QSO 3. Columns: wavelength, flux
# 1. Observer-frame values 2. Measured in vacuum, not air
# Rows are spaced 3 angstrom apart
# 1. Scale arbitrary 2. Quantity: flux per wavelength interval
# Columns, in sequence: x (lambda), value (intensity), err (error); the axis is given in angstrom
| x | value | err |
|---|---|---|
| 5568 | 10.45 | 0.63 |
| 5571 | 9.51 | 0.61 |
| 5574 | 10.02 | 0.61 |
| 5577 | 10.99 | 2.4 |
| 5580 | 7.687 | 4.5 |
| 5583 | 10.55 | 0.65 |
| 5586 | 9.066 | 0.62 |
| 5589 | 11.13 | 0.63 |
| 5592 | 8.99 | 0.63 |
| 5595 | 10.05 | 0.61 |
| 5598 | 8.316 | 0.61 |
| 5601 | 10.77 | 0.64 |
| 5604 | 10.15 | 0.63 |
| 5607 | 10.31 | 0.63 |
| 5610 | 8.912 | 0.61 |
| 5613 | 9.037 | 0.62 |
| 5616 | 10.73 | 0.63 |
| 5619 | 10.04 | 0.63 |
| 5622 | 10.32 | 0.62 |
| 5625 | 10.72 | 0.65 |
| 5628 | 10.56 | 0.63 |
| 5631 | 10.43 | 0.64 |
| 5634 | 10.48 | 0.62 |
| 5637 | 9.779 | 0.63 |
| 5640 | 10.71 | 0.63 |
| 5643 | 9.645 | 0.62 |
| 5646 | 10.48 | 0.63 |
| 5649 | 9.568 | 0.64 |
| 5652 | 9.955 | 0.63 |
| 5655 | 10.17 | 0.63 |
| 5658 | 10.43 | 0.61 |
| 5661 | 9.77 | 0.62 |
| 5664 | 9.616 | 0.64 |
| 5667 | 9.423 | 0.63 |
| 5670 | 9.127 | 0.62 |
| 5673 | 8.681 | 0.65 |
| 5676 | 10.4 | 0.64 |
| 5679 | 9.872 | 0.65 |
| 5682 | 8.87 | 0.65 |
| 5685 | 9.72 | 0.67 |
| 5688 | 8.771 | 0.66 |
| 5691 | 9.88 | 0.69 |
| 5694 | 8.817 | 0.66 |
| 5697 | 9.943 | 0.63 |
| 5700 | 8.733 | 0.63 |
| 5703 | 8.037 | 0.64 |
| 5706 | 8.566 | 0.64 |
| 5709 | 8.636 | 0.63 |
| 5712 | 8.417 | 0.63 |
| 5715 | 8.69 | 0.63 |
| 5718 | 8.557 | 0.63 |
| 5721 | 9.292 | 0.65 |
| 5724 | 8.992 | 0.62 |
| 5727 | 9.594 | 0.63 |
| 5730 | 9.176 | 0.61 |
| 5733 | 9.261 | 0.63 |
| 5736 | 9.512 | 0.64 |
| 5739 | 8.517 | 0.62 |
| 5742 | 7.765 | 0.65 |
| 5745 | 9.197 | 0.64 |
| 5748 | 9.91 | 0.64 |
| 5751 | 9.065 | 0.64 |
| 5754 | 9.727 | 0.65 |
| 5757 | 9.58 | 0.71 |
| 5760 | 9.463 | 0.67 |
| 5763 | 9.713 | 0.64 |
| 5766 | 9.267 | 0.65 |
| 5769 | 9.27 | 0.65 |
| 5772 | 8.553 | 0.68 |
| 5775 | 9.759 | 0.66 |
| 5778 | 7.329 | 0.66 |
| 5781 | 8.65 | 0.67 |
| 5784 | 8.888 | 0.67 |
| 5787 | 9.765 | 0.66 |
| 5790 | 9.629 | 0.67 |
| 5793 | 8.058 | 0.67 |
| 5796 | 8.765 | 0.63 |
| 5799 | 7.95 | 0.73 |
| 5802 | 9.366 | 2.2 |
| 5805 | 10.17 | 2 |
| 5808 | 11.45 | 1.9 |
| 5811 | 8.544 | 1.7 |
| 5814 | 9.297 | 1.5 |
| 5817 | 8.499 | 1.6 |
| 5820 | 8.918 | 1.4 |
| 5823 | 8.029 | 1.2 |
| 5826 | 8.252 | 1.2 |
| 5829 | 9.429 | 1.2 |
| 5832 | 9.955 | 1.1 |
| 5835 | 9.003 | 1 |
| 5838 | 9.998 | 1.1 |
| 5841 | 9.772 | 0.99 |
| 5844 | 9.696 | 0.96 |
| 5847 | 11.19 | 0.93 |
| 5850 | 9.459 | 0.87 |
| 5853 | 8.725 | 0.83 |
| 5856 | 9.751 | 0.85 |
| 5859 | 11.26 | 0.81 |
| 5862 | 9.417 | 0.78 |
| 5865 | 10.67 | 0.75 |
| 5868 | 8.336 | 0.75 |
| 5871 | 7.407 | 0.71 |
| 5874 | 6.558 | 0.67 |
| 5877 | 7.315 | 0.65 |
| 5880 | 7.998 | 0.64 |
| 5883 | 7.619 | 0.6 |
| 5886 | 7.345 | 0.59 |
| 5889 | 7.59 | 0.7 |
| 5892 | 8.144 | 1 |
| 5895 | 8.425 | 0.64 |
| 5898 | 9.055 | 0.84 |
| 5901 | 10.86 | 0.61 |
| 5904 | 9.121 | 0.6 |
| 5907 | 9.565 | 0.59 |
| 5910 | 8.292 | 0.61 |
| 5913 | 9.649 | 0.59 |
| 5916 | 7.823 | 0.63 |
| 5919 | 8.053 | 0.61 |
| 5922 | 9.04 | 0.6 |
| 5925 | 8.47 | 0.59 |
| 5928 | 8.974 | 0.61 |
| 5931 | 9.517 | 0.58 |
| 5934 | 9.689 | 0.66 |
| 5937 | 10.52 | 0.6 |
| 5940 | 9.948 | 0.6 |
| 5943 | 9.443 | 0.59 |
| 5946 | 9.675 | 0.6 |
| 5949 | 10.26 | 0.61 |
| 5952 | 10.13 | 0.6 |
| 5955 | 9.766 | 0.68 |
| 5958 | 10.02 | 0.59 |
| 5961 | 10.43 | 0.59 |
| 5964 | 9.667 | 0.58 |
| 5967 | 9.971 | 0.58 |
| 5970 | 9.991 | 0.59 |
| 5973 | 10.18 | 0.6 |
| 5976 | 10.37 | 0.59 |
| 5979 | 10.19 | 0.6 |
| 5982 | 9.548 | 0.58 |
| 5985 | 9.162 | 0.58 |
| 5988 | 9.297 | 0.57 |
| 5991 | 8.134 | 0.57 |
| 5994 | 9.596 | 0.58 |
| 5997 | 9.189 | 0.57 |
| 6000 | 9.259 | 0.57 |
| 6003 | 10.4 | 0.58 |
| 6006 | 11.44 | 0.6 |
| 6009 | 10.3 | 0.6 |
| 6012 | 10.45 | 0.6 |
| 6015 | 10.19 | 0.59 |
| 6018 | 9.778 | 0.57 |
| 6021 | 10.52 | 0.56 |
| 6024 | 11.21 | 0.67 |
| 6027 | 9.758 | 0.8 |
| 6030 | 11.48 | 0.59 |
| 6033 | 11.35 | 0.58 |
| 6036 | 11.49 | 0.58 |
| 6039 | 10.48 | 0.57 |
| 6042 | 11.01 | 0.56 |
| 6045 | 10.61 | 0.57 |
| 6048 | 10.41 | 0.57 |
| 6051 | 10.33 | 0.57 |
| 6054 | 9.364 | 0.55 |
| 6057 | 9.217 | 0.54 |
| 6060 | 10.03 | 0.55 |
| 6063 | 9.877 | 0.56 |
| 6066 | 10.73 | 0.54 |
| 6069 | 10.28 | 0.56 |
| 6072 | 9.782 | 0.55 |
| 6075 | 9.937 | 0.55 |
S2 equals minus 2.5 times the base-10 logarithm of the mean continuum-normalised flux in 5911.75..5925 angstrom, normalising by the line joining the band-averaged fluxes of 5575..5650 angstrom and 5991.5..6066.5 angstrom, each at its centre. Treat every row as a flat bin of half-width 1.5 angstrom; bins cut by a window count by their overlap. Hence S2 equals 0.19 mag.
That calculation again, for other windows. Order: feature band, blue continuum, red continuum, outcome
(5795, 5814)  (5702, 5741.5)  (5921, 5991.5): -0.03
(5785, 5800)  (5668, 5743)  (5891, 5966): 0.04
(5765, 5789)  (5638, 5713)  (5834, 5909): 0.03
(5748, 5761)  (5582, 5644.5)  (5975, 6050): 0.07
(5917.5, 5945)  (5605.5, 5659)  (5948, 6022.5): 0.07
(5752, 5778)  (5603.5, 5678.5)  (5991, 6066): 0.09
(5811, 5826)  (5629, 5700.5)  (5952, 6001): 0.13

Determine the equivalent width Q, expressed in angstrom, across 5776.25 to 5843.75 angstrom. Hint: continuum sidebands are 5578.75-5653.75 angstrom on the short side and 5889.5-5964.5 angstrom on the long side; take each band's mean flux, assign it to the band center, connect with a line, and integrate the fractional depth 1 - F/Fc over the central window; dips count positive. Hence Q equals 3.4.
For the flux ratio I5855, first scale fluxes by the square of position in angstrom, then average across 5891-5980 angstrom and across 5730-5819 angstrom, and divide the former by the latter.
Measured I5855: 1.1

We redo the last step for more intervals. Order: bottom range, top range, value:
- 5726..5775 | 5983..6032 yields 1.18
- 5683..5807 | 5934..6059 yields 1.22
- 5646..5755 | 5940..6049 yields 1.21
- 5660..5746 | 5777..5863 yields 1.07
